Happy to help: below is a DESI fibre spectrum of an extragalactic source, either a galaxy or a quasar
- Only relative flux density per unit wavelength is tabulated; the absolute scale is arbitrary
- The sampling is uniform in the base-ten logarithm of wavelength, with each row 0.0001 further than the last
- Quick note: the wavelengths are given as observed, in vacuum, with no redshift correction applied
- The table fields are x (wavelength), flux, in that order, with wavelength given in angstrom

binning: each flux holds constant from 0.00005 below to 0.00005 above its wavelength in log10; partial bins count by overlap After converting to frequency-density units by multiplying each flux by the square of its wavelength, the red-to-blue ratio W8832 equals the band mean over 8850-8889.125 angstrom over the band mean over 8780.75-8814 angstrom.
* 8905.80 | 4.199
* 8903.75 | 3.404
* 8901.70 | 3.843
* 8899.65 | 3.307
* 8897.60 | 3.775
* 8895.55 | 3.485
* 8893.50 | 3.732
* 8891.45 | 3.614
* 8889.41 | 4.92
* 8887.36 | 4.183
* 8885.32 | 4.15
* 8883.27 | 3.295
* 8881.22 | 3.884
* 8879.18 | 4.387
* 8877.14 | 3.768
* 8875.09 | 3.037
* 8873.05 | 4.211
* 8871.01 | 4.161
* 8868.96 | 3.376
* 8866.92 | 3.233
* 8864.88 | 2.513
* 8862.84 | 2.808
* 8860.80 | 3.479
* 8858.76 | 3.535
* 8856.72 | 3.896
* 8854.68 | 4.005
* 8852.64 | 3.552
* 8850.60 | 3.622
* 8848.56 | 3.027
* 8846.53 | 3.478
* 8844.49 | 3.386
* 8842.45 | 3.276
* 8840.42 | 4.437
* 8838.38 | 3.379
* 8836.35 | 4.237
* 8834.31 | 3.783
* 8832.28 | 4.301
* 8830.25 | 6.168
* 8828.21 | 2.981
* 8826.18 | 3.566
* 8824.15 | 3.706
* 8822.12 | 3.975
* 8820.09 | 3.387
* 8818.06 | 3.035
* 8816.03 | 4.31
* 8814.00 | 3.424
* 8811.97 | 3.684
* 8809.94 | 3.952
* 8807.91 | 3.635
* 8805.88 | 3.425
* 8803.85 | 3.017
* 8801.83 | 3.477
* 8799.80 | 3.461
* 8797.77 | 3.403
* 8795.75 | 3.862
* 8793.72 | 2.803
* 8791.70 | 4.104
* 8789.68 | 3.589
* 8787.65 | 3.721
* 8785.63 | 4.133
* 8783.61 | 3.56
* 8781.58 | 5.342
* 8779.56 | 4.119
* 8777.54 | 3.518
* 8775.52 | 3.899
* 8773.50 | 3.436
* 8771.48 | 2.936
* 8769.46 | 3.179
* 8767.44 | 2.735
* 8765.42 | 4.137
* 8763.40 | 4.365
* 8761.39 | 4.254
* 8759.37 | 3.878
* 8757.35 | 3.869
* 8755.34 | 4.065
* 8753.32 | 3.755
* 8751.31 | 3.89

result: 1.01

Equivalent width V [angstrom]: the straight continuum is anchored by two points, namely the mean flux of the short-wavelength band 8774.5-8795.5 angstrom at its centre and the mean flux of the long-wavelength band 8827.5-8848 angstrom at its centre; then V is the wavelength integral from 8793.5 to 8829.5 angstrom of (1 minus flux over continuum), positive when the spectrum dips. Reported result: 3.38 angstrom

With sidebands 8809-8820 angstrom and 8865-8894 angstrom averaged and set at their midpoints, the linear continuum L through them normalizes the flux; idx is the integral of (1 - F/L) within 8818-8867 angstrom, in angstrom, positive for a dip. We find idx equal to 0.9 angstrom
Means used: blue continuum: 3.65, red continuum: 3.81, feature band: 3.65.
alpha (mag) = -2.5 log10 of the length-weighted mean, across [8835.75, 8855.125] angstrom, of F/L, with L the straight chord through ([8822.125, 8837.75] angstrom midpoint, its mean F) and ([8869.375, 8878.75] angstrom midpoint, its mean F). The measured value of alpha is 0.11 mag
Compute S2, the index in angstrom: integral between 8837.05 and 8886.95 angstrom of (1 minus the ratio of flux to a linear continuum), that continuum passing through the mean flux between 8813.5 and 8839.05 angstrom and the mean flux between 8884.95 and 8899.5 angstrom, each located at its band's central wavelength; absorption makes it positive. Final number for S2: 4.1 angstrom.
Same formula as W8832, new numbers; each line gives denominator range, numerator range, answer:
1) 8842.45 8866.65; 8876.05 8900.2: 1.16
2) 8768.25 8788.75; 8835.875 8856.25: 0.98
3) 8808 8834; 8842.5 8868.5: 0.88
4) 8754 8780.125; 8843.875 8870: 0.93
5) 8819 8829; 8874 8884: 1.06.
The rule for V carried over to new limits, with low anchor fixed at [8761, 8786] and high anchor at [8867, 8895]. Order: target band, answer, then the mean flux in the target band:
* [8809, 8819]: 0.37 angstrom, 3.68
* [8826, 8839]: -0.93 angstrom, 4.11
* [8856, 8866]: 1.64 angstrom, 3.23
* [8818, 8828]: 0.77 angstrom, 3.54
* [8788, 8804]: 1.32 angstrom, 3.5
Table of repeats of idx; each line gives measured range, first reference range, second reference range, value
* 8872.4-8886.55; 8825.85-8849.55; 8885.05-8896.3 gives 0.6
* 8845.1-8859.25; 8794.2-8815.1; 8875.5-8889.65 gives 0.8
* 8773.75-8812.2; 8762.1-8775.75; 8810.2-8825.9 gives -1.4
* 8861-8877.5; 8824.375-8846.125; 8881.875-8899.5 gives 2.2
